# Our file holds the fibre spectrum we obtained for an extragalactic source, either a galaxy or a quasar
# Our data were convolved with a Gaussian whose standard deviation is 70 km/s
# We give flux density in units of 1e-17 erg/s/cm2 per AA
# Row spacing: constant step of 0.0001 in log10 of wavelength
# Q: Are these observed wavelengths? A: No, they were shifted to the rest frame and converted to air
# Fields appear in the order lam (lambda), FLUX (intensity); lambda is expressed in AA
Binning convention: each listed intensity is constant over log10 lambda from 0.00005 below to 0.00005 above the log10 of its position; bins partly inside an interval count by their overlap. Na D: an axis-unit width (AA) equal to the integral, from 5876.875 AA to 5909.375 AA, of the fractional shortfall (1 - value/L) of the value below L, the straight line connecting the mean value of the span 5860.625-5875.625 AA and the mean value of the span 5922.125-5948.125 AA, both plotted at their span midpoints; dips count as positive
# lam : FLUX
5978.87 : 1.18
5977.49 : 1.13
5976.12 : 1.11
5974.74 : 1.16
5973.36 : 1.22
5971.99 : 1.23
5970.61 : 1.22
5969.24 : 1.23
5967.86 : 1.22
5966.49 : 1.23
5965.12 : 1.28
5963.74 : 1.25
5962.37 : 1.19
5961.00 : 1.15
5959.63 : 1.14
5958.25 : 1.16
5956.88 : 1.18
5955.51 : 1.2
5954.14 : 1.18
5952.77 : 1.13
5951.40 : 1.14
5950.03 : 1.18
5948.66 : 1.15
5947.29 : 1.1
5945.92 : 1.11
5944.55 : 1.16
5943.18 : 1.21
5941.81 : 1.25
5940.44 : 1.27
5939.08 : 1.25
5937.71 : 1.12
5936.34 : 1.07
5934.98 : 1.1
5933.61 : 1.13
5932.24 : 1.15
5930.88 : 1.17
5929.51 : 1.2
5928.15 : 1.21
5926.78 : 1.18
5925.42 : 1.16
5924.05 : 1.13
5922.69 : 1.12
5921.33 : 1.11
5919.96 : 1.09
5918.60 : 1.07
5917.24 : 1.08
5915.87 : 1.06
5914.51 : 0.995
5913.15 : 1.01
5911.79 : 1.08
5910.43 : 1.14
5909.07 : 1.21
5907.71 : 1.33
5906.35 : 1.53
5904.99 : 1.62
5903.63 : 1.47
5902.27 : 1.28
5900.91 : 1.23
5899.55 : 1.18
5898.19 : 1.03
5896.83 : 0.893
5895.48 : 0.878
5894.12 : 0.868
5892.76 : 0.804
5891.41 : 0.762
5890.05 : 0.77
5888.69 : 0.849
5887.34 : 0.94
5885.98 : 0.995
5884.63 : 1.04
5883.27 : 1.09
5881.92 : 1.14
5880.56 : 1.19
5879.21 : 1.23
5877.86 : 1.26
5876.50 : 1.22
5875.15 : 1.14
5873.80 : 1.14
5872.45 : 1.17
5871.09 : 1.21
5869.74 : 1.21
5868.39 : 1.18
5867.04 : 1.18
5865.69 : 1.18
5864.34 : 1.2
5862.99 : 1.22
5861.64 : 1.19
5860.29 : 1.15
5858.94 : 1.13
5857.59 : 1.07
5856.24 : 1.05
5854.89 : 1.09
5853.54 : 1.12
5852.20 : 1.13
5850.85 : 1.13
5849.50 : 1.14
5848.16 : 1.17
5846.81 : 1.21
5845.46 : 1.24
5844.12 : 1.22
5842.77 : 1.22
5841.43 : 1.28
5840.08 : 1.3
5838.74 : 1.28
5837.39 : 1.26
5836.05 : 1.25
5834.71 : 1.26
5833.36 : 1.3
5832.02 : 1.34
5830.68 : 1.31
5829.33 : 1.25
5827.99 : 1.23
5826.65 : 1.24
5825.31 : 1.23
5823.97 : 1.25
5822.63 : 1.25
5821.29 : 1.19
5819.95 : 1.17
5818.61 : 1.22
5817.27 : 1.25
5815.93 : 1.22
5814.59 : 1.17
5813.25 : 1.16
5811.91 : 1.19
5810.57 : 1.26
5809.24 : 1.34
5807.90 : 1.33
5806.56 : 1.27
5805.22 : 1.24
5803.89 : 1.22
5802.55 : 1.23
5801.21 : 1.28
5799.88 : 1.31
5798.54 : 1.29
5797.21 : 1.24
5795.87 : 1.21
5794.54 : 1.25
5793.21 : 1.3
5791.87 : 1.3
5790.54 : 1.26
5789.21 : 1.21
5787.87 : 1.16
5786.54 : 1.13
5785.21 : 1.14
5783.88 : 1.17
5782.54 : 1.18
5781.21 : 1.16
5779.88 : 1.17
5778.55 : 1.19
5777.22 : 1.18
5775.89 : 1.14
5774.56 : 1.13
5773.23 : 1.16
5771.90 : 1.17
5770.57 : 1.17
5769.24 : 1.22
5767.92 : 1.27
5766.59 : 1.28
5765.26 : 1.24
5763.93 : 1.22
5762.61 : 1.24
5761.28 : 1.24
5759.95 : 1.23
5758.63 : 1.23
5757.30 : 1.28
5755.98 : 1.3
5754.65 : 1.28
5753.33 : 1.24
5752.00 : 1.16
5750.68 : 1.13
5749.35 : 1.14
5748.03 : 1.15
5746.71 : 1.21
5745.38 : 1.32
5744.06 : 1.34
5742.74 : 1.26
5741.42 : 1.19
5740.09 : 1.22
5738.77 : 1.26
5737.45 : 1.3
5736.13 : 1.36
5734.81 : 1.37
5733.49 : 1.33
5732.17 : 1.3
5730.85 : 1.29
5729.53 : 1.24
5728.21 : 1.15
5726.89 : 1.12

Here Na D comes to 1.9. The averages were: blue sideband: 1.18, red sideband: 1.16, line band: 1.11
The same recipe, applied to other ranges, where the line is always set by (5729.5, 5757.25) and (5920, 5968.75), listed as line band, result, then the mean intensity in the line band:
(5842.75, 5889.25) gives 2.34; 1.14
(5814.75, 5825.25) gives 0.04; 1.22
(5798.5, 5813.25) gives -0.39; 1.26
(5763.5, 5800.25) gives 0.97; 1.21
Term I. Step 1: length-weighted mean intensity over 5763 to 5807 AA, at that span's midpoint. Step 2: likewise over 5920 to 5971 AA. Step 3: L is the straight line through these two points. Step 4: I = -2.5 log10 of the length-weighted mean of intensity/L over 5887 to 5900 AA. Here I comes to 0.31 mag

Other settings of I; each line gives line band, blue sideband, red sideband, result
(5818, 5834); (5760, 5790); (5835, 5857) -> -0.05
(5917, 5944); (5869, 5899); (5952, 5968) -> -0.02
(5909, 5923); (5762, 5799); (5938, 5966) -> 0.10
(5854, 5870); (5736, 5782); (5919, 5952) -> 0.03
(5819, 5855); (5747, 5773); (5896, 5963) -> -0.03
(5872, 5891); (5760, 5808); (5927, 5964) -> 0.11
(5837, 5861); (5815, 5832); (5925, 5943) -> 0.04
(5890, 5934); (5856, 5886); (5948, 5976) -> 0.05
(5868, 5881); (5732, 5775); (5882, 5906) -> -0.11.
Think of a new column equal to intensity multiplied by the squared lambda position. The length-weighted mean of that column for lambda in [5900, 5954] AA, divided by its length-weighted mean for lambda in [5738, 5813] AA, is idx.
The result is 1.01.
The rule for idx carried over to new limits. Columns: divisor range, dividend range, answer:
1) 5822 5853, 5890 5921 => 0.92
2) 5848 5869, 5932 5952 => 1.04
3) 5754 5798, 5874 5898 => 0.86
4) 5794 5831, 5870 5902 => 0.87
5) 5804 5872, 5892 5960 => 0.98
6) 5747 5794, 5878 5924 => 0.95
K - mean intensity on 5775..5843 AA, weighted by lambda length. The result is 1.23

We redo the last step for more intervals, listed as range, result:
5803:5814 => 1.25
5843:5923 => 1.13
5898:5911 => 1.31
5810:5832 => 1.23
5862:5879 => 1.19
